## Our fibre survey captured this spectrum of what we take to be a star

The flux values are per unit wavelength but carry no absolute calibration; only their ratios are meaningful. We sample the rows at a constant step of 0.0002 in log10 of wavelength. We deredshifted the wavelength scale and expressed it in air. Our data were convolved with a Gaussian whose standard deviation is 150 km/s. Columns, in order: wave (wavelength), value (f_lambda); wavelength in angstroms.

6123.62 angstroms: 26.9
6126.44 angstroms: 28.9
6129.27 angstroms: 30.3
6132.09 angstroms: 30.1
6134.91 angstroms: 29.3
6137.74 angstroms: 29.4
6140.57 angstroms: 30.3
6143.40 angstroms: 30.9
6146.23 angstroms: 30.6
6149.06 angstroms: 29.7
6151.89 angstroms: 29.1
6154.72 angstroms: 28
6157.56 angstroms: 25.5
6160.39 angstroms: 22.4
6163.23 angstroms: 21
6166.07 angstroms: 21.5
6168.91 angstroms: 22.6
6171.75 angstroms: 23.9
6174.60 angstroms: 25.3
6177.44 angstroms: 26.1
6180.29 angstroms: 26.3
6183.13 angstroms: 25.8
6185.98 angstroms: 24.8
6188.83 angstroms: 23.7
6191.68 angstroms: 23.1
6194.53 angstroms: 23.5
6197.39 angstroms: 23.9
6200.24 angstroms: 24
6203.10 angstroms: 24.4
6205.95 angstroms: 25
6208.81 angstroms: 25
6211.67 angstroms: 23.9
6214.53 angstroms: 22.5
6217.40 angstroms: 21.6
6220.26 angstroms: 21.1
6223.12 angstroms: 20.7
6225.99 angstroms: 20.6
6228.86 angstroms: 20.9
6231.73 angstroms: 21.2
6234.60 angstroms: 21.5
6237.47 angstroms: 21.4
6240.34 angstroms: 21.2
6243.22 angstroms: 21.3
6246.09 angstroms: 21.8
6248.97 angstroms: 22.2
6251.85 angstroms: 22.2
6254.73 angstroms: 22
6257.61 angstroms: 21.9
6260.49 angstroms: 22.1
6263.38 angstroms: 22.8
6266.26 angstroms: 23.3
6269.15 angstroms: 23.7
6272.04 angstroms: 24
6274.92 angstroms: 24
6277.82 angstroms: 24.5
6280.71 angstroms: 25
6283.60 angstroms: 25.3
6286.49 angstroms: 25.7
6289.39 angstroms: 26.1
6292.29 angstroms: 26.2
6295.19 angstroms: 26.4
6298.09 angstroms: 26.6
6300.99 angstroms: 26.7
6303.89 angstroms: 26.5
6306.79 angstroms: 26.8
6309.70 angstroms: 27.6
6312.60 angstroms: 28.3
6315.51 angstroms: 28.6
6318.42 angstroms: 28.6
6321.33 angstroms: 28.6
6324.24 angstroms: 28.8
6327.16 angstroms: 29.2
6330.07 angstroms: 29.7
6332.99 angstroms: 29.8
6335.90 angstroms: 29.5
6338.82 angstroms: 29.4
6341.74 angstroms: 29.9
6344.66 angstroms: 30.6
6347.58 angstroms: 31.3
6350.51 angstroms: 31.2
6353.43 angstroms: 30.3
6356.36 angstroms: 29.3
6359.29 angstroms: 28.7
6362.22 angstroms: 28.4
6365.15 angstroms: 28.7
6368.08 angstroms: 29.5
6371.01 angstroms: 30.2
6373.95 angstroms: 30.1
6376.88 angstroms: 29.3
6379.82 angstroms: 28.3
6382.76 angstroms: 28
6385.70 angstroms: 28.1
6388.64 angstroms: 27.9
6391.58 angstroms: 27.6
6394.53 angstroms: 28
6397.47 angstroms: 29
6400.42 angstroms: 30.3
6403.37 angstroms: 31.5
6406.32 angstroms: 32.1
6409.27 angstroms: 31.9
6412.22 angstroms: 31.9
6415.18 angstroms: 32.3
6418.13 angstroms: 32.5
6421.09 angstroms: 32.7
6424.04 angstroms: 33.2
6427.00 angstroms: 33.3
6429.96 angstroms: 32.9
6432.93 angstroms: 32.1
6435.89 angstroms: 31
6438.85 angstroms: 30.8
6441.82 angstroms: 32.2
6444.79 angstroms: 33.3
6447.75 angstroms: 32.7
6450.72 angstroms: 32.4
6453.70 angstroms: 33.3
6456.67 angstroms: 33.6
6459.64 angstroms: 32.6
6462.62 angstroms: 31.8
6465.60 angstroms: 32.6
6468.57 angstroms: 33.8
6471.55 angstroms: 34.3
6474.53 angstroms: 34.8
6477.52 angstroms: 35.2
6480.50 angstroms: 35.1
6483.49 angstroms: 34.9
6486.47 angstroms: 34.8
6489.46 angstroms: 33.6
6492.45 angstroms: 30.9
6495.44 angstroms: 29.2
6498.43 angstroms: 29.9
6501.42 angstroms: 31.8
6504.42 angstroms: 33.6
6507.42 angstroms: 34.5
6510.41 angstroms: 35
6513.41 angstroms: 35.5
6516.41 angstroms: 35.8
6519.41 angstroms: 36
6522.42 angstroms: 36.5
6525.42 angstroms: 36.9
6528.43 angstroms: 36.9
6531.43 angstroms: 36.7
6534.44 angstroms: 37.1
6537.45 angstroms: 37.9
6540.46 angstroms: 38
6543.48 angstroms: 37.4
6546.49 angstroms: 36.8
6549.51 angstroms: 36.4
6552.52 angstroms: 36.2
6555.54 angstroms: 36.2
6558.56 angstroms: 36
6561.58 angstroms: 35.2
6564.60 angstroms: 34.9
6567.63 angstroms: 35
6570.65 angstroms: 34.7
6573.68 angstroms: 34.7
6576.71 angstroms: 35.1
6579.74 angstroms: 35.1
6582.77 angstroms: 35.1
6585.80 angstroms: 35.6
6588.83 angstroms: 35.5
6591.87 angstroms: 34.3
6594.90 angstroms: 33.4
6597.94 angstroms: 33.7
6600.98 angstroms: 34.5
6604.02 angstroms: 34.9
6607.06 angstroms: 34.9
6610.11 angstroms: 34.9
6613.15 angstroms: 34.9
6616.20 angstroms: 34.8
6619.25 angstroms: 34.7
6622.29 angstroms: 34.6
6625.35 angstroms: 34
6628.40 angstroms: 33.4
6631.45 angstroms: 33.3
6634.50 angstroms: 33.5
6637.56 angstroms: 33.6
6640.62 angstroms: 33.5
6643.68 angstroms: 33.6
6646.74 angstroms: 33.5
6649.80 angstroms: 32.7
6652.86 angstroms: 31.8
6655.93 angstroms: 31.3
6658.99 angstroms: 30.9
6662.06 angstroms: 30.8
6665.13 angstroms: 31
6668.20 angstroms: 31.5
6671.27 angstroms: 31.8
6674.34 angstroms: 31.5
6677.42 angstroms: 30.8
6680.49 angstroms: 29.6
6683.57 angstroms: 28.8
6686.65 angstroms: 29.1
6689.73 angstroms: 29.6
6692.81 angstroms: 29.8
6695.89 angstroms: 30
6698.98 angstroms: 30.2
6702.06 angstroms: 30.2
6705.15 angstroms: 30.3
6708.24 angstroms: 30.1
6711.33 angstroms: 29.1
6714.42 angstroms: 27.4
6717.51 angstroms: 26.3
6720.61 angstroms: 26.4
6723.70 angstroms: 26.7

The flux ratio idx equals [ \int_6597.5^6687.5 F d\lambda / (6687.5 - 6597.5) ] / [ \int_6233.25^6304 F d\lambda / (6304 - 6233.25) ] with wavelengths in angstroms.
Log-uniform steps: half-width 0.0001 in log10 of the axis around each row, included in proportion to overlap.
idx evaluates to 1.4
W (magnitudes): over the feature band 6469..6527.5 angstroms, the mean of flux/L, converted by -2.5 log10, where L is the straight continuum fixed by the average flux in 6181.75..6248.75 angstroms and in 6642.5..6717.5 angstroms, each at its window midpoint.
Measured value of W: -0.24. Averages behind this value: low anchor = 22.7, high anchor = 30.5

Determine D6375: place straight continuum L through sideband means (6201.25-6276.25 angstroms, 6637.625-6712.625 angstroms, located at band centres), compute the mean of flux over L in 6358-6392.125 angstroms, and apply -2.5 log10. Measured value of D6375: -0.15 mag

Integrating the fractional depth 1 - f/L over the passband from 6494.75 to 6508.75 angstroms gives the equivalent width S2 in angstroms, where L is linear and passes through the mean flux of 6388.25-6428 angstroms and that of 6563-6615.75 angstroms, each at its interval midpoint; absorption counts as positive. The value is 0.5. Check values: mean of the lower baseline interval 31.1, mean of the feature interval 31.9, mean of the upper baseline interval 34.8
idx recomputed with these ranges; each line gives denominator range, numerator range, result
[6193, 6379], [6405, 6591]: 1.33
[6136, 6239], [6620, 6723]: 1.27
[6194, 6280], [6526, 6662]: 1.54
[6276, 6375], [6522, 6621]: 1.26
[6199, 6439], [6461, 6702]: 1.25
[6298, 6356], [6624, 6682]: 1.11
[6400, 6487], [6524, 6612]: 1.08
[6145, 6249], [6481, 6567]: 1.48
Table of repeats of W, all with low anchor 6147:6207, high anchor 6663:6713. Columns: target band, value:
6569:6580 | -0.20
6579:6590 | -0.21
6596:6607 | -0.17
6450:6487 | -0.21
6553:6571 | -0.22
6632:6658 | -0.11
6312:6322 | -0.09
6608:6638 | -0.16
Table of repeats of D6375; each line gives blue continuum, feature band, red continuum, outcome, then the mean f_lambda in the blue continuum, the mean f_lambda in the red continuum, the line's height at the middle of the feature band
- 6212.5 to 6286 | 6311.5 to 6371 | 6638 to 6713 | -0.21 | 22.4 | 30.9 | 24.3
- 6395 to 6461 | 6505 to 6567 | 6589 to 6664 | -0.10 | 32.1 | 33.6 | 32.9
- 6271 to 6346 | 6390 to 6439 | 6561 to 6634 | -0.05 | 27.4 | 34.6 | 30.1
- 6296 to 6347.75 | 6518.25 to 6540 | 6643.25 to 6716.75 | -0.24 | 28.6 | 30.5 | 29.7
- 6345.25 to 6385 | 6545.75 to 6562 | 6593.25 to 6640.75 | -0.10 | 29.5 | 34.2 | 33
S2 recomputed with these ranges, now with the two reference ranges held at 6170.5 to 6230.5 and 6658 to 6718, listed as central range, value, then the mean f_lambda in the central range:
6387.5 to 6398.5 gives -0.8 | 28.1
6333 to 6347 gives -2.5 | 30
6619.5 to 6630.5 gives -1.8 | 34.1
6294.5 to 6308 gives -0.9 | 26.6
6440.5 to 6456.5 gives -3.6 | 32.9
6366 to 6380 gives -2.0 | 29.6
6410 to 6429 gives -4.4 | 32.6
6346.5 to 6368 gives -3.3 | 29.7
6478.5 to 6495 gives -3.8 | 33.6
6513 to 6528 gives -4.6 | 36.2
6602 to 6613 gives -2.3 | 34.9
